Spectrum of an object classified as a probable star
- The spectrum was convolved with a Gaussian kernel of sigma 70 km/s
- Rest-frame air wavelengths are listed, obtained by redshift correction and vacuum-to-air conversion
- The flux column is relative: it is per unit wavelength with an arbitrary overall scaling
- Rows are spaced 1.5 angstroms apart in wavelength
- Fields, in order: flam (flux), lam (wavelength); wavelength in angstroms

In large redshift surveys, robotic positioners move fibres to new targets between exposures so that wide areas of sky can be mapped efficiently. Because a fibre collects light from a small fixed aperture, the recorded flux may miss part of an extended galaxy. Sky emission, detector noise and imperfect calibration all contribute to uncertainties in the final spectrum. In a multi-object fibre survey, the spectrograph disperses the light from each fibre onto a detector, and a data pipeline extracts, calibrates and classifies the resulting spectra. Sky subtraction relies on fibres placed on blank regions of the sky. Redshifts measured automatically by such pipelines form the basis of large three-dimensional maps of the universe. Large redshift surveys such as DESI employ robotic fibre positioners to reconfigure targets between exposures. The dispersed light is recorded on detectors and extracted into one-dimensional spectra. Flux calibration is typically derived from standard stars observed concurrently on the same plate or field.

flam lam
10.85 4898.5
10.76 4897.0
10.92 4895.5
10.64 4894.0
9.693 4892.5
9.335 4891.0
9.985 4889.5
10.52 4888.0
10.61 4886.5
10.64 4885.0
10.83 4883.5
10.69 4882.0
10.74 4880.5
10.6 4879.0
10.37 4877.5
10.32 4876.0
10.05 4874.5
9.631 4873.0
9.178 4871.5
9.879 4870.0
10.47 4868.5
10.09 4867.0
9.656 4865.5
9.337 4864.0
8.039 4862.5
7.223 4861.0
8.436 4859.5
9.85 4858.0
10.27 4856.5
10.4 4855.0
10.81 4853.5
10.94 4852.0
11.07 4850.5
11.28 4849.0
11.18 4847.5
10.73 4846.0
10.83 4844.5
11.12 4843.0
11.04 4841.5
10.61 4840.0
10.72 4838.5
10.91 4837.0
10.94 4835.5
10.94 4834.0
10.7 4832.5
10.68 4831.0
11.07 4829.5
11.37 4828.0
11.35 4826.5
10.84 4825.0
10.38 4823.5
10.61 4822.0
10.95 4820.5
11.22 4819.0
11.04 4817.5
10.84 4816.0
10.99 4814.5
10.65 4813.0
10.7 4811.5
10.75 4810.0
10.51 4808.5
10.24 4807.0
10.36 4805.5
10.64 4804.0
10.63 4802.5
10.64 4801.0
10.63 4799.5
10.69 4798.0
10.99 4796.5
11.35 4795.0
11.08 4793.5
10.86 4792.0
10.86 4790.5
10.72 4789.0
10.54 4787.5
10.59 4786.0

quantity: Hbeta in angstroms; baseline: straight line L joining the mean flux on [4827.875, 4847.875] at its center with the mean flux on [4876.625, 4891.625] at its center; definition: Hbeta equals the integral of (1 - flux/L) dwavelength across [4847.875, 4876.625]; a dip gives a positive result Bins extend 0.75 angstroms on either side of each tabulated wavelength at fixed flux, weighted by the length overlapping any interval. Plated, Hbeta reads 2.2 angstroms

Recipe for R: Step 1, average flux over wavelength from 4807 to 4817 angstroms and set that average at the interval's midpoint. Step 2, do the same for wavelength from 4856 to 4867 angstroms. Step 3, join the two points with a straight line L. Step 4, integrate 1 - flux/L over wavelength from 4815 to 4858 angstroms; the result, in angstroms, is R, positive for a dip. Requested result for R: -4.4 angstroms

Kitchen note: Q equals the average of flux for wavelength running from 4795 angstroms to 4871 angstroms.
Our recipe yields 10.5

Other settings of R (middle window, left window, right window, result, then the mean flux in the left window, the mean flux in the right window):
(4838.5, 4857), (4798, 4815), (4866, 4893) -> -0.85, 10.6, 10.2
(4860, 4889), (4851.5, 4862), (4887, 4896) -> -0.03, 9.64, 10.2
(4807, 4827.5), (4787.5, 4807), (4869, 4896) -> -0.35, 10.8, 10.3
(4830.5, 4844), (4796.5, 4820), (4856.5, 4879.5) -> -0.94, 10.7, 9.55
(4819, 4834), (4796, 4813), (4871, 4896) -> -0.54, 10.6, 10.3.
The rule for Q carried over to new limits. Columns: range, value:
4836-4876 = 10.2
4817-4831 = 11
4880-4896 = 10.4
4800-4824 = 10.7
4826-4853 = 11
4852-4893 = 9.93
